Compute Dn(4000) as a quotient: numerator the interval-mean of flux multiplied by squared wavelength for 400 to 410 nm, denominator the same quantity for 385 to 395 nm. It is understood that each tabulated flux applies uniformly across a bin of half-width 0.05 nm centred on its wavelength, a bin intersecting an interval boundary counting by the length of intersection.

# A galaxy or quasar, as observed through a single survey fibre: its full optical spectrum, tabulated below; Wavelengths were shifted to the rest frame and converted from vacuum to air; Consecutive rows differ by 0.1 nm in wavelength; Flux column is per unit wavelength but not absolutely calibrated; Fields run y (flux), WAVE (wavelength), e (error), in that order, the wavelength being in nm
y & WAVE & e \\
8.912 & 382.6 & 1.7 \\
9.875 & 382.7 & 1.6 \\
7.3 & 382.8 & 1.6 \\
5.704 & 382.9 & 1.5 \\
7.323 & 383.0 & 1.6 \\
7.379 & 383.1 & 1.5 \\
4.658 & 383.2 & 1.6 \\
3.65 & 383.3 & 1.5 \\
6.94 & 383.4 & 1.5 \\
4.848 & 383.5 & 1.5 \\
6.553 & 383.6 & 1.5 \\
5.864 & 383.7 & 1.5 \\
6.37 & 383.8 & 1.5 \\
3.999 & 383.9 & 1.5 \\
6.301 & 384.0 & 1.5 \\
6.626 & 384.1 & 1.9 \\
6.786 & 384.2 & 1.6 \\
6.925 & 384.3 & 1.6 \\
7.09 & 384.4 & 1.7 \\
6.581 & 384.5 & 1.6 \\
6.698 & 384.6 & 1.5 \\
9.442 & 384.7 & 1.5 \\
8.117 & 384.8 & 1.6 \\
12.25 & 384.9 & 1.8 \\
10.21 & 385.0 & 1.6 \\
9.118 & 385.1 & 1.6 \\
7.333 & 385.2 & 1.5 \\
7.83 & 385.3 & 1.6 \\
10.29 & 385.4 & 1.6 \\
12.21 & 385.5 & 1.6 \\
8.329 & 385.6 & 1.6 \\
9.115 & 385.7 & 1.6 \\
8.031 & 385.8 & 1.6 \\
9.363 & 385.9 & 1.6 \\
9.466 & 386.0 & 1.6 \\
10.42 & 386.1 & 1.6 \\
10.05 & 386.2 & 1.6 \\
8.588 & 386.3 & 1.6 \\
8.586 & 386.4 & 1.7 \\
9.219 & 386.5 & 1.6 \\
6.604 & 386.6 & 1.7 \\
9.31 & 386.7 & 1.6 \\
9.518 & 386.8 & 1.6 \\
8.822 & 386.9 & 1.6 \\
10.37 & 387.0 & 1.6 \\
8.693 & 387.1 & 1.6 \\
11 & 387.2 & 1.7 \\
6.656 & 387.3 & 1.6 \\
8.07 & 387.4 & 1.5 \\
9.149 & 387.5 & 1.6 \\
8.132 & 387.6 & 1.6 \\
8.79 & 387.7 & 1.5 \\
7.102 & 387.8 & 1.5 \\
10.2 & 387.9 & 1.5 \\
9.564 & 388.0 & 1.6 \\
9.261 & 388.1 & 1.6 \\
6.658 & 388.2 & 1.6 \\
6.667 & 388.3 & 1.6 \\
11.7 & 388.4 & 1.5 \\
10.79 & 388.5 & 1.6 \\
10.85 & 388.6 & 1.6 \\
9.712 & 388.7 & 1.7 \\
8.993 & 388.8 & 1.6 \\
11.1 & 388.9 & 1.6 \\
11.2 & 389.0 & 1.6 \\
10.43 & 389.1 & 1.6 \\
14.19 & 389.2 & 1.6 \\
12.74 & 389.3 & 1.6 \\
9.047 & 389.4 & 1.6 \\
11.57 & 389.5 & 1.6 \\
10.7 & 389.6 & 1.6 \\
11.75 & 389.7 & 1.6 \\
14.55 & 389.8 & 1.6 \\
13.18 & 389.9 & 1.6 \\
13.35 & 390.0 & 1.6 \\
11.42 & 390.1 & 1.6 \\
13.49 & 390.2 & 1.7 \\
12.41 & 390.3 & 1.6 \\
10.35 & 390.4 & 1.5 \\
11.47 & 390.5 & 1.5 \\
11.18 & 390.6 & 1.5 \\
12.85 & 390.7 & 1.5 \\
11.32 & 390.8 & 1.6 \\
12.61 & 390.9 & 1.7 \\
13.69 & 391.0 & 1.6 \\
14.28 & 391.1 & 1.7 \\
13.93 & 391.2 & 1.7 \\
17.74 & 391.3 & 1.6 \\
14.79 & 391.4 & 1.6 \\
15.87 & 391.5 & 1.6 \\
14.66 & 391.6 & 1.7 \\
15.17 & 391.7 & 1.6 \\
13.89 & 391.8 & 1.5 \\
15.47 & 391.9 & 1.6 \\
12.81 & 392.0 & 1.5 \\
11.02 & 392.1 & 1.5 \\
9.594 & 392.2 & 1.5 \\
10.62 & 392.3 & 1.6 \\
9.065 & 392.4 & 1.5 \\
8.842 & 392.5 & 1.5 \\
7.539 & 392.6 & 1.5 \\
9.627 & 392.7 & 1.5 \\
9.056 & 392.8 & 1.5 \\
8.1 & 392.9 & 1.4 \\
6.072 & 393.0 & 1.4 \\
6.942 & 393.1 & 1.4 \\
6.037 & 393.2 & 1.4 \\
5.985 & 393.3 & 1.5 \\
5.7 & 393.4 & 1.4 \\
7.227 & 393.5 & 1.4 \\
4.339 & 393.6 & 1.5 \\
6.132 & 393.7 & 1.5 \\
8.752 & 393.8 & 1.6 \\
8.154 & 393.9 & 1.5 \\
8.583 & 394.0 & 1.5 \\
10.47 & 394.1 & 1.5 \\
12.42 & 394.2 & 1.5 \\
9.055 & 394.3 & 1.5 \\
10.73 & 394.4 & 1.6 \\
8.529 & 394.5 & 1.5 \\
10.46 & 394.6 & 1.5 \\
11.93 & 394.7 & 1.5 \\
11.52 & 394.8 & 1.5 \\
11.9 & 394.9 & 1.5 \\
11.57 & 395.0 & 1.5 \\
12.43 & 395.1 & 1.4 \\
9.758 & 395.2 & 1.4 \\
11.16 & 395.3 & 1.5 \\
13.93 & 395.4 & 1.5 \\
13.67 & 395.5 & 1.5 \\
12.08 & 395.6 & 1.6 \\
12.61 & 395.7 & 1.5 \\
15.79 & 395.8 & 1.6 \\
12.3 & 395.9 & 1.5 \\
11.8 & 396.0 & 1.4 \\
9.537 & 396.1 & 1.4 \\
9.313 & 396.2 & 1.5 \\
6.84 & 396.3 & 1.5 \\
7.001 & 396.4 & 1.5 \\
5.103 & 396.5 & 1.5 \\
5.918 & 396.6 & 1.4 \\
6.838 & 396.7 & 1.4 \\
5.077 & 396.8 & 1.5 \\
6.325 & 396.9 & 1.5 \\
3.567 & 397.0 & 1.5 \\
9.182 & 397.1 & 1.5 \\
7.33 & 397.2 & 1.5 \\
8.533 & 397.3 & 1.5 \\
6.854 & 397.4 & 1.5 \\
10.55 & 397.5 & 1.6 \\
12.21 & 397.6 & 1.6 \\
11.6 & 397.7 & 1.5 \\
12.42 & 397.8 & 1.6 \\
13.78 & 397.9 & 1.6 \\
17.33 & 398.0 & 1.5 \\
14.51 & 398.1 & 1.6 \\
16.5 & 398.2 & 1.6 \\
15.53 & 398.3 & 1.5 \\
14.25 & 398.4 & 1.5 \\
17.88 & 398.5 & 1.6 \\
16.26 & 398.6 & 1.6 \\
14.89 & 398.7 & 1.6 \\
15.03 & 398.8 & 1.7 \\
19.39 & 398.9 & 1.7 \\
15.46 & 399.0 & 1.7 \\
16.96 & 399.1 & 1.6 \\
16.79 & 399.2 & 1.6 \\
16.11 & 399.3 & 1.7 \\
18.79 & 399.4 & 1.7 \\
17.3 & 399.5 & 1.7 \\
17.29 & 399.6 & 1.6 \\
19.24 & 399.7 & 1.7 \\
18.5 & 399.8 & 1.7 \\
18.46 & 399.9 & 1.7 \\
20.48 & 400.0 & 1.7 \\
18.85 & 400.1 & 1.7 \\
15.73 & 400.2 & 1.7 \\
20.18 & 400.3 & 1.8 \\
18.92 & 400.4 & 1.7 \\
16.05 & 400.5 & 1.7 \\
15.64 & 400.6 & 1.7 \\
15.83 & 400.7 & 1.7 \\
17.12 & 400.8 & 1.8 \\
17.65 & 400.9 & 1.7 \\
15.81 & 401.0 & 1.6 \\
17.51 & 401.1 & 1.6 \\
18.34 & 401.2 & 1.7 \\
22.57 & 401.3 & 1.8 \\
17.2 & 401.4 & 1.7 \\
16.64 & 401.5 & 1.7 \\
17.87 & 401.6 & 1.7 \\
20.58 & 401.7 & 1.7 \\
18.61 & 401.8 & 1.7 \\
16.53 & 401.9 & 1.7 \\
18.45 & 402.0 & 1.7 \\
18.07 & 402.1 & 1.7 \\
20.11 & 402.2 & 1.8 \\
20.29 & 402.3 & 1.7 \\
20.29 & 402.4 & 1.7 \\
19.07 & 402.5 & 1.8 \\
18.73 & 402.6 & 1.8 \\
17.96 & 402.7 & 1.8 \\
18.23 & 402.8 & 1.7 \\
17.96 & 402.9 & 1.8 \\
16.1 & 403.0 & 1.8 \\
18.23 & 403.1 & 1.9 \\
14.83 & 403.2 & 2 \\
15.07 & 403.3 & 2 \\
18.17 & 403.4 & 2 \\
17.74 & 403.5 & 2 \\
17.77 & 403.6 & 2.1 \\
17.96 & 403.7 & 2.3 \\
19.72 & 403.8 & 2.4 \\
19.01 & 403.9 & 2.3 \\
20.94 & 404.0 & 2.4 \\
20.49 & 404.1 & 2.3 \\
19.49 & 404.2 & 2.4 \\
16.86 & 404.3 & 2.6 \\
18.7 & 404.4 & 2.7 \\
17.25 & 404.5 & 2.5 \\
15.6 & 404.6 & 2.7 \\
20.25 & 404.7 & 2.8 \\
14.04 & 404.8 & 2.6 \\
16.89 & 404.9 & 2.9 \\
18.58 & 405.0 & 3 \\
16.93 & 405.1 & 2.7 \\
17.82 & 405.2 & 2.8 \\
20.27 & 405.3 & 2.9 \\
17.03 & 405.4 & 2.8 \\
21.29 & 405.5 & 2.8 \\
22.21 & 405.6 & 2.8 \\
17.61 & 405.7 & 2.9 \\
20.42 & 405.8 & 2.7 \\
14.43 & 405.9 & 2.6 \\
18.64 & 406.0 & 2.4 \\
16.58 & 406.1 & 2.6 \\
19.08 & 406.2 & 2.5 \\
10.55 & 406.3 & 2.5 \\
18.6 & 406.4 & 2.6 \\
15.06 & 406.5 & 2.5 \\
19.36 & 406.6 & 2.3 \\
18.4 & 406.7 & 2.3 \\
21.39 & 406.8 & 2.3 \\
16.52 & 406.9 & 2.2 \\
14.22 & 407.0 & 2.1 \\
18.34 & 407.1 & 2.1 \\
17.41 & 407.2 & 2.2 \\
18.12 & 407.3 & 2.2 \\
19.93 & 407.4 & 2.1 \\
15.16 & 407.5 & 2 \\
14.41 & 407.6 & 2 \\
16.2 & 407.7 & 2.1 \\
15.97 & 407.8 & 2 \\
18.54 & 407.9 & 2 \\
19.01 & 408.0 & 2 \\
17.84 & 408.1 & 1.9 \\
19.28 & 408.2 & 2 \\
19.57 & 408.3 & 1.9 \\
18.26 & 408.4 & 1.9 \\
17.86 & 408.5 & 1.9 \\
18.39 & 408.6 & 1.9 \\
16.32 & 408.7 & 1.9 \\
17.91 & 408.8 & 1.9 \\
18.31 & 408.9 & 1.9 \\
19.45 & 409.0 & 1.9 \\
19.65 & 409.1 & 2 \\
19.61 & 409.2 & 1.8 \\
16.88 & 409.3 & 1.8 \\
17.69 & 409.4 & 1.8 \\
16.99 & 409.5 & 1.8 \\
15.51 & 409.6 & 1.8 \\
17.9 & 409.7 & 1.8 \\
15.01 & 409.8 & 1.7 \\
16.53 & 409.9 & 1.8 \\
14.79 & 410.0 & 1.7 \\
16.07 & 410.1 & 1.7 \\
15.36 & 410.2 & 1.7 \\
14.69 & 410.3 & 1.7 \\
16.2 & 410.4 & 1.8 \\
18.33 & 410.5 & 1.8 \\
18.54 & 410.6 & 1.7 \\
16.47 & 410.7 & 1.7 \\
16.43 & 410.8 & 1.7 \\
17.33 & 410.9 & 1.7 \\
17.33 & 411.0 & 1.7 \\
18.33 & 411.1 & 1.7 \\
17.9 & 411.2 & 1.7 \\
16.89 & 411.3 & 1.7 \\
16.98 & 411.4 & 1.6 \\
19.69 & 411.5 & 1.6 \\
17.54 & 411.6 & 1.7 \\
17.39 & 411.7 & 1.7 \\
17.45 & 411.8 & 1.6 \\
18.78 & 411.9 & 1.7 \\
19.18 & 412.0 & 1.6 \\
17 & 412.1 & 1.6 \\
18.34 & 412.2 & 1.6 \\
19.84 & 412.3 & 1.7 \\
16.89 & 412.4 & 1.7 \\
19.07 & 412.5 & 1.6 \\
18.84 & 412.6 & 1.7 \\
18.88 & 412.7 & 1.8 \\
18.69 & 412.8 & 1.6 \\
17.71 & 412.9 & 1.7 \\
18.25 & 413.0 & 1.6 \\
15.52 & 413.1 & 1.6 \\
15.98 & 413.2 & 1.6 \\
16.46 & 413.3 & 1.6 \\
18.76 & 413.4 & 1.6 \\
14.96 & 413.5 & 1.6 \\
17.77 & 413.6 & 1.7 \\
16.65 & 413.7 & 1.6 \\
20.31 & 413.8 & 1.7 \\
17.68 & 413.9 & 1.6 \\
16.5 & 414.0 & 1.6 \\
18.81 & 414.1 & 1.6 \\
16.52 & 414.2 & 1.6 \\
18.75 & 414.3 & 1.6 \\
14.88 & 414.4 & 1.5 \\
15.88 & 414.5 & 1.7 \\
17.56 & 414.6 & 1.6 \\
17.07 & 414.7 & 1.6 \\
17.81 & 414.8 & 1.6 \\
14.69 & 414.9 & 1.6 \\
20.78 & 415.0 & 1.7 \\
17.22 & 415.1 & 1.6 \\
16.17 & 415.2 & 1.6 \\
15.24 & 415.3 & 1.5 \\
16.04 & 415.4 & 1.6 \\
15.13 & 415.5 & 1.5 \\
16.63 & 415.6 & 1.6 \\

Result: 1.88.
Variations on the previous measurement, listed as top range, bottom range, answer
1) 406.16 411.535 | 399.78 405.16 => 0.99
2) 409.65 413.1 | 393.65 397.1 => 1.94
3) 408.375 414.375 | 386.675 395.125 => 1.85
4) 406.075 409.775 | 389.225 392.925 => 1.57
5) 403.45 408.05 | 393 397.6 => 2.06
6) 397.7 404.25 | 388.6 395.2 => 1.69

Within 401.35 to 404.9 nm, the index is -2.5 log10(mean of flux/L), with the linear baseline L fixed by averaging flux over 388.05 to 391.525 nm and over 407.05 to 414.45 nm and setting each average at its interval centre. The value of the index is -0.17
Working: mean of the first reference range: 11.9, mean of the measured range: 18.1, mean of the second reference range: 17.5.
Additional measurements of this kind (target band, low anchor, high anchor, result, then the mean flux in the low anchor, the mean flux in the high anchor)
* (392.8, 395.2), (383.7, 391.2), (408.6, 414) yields 0.32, 9.74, 17.5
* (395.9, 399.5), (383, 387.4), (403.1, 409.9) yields 0.16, 8.04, 17.8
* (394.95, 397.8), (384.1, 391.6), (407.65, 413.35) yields 0.32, 10.3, 17.6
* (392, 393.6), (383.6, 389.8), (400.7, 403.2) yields 0.48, 9.05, 18.2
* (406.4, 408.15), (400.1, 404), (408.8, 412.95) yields 0.02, 18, 17.6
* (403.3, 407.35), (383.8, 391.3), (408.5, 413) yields -0.14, 9.87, 17.6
